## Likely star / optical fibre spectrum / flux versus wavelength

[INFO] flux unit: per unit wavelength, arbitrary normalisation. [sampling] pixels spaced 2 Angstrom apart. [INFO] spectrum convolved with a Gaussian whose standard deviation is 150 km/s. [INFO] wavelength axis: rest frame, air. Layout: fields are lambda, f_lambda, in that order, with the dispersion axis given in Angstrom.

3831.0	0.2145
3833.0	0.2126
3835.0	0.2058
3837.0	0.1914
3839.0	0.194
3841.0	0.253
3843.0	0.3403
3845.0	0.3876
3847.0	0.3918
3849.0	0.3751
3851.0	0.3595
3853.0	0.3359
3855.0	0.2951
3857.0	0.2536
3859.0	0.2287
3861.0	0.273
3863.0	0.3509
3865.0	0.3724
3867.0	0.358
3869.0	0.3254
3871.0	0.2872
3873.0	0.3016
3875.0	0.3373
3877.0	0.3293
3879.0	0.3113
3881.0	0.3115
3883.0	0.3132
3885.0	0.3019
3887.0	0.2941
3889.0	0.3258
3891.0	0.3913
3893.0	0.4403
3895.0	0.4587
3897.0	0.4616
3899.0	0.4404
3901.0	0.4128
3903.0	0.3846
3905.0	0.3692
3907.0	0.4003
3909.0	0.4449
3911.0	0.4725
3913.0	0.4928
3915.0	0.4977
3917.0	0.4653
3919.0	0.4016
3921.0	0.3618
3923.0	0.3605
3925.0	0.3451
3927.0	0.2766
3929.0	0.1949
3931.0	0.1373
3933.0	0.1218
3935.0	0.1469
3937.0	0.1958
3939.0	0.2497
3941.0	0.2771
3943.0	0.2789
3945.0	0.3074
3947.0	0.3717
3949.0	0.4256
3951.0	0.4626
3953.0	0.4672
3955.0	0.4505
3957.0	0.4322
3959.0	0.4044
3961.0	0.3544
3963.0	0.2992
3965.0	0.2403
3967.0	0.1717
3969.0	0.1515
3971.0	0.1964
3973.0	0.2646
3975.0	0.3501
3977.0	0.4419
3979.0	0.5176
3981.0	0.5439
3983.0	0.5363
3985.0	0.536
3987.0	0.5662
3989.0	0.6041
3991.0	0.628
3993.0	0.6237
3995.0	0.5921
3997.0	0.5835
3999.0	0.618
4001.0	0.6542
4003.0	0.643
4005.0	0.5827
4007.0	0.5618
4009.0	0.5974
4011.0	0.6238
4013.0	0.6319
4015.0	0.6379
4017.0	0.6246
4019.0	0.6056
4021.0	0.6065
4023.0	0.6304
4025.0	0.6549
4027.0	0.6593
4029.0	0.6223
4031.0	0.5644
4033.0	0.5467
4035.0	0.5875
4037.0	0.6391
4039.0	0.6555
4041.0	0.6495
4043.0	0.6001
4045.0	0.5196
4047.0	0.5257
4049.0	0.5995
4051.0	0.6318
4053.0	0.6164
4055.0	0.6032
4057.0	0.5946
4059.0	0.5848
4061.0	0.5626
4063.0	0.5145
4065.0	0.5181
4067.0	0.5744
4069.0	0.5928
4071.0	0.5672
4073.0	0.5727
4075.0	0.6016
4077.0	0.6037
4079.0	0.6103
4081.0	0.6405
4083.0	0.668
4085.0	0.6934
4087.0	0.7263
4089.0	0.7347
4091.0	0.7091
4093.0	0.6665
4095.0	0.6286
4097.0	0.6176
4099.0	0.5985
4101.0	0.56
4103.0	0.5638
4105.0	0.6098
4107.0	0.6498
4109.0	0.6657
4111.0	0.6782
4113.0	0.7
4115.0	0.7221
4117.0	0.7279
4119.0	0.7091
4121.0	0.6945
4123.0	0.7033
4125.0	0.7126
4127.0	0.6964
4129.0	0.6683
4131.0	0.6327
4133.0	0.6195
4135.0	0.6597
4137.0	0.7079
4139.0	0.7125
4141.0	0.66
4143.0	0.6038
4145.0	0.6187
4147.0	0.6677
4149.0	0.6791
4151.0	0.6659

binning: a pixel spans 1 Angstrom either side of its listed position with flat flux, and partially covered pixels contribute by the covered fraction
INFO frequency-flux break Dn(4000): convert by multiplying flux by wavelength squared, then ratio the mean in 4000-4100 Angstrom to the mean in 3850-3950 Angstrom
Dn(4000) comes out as 1.96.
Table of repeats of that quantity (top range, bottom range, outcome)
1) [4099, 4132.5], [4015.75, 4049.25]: 1.15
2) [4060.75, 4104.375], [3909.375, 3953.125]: 2.01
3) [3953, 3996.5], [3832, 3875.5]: 1.51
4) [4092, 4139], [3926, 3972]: 2.50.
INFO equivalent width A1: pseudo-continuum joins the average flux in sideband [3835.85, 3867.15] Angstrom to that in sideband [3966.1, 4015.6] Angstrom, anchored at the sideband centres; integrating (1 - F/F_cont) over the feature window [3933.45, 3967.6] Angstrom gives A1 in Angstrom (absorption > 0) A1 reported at 9.9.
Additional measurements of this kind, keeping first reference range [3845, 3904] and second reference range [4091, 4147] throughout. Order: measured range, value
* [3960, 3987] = 6.48 Angstrom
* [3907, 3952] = 8.80 Angstrom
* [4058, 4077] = 0.85 Angstrom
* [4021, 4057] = -3.18 Angstrom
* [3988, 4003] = -3.44 Angstrom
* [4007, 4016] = -1.62 Angstrom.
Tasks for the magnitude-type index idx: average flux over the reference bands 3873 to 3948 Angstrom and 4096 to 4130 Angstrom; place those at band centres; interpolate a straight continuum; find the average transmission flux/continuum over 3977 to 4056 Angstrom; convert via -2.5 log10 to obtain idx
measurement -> -0.177 mag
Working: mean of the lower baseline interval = 0.342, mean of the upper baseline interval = 0.663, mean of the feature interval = 0.599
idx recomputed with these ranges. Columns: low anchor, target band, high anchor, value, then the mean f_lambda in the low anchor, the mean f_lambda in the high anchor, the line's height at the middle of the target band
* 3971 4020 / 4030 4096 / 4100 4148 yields 0.01 mag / 0.558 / 0.664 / 0.614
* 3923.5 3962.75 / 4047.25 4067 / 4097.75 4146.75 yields -0.09 mag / 0.311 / 0.661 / 0.534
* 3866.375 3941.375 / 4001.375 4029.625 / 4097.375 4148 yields -0.22 mag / 0.343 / 0.661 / 0.505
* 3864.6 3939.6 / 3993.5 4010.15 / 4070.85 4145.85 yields -0.22 mag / 0.345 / 0.657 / 0.496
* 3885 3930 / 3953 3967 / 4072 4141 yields 0.28 mag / 0.393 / 0.661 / 0.464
